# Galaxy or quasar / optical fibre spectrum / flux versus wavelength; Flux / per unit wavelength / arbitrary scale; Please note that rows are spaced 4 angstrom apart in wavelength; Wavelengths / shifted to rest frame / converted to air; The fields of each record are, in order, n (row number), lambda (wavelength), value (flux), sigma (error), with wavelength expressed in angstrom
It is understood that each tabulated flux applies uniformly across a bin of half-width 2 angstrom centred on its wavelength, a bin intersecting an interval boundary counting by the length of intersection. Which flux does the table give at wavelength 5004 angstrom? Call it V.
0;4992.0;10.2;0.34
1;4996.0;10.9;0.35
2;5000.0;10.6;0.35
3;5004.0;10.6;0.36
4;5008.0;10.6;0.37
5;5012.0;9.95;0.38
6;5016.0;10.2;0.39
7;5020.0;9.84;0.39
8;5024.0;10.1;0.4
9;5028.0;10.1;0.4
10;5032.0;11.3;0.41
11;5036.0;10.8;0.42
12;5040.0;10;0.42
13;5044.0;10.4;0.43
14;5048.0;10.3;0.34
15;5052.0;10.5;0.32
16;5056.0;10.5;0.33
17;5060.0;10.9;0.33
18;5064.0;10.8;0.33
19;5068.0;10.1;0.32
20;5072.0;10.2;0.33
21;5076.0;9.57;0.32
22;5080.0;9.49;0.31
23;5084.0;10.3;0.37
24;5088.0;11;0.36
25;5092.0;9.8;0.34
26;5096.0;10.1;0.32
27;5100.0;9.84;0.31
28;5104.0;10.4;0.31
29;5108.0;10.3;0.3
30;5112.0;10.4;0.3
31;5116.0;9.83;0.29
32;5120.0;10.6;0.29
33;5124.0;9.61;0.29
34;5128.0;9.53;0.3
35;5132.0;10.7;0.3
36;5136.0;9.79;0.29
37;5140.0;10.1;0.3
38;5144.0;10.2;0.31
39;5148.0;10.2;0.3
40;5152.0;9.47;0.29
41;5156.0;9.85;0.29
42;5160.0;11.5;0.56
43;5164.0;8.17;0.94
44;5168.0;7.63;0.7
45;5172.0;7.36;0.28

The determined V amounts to 10.6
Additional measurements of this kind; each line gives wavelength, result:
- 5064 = 10.8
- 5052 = 10.5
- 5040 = 10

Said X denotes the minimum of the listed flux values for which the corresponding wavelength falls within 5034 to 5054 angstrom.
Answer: 10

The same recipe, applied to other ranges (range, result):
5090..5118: 9.8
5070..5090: 9.49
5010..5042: 9.84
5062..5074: 10.1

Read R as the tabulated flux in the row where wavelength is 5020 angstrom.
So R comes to 9.84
